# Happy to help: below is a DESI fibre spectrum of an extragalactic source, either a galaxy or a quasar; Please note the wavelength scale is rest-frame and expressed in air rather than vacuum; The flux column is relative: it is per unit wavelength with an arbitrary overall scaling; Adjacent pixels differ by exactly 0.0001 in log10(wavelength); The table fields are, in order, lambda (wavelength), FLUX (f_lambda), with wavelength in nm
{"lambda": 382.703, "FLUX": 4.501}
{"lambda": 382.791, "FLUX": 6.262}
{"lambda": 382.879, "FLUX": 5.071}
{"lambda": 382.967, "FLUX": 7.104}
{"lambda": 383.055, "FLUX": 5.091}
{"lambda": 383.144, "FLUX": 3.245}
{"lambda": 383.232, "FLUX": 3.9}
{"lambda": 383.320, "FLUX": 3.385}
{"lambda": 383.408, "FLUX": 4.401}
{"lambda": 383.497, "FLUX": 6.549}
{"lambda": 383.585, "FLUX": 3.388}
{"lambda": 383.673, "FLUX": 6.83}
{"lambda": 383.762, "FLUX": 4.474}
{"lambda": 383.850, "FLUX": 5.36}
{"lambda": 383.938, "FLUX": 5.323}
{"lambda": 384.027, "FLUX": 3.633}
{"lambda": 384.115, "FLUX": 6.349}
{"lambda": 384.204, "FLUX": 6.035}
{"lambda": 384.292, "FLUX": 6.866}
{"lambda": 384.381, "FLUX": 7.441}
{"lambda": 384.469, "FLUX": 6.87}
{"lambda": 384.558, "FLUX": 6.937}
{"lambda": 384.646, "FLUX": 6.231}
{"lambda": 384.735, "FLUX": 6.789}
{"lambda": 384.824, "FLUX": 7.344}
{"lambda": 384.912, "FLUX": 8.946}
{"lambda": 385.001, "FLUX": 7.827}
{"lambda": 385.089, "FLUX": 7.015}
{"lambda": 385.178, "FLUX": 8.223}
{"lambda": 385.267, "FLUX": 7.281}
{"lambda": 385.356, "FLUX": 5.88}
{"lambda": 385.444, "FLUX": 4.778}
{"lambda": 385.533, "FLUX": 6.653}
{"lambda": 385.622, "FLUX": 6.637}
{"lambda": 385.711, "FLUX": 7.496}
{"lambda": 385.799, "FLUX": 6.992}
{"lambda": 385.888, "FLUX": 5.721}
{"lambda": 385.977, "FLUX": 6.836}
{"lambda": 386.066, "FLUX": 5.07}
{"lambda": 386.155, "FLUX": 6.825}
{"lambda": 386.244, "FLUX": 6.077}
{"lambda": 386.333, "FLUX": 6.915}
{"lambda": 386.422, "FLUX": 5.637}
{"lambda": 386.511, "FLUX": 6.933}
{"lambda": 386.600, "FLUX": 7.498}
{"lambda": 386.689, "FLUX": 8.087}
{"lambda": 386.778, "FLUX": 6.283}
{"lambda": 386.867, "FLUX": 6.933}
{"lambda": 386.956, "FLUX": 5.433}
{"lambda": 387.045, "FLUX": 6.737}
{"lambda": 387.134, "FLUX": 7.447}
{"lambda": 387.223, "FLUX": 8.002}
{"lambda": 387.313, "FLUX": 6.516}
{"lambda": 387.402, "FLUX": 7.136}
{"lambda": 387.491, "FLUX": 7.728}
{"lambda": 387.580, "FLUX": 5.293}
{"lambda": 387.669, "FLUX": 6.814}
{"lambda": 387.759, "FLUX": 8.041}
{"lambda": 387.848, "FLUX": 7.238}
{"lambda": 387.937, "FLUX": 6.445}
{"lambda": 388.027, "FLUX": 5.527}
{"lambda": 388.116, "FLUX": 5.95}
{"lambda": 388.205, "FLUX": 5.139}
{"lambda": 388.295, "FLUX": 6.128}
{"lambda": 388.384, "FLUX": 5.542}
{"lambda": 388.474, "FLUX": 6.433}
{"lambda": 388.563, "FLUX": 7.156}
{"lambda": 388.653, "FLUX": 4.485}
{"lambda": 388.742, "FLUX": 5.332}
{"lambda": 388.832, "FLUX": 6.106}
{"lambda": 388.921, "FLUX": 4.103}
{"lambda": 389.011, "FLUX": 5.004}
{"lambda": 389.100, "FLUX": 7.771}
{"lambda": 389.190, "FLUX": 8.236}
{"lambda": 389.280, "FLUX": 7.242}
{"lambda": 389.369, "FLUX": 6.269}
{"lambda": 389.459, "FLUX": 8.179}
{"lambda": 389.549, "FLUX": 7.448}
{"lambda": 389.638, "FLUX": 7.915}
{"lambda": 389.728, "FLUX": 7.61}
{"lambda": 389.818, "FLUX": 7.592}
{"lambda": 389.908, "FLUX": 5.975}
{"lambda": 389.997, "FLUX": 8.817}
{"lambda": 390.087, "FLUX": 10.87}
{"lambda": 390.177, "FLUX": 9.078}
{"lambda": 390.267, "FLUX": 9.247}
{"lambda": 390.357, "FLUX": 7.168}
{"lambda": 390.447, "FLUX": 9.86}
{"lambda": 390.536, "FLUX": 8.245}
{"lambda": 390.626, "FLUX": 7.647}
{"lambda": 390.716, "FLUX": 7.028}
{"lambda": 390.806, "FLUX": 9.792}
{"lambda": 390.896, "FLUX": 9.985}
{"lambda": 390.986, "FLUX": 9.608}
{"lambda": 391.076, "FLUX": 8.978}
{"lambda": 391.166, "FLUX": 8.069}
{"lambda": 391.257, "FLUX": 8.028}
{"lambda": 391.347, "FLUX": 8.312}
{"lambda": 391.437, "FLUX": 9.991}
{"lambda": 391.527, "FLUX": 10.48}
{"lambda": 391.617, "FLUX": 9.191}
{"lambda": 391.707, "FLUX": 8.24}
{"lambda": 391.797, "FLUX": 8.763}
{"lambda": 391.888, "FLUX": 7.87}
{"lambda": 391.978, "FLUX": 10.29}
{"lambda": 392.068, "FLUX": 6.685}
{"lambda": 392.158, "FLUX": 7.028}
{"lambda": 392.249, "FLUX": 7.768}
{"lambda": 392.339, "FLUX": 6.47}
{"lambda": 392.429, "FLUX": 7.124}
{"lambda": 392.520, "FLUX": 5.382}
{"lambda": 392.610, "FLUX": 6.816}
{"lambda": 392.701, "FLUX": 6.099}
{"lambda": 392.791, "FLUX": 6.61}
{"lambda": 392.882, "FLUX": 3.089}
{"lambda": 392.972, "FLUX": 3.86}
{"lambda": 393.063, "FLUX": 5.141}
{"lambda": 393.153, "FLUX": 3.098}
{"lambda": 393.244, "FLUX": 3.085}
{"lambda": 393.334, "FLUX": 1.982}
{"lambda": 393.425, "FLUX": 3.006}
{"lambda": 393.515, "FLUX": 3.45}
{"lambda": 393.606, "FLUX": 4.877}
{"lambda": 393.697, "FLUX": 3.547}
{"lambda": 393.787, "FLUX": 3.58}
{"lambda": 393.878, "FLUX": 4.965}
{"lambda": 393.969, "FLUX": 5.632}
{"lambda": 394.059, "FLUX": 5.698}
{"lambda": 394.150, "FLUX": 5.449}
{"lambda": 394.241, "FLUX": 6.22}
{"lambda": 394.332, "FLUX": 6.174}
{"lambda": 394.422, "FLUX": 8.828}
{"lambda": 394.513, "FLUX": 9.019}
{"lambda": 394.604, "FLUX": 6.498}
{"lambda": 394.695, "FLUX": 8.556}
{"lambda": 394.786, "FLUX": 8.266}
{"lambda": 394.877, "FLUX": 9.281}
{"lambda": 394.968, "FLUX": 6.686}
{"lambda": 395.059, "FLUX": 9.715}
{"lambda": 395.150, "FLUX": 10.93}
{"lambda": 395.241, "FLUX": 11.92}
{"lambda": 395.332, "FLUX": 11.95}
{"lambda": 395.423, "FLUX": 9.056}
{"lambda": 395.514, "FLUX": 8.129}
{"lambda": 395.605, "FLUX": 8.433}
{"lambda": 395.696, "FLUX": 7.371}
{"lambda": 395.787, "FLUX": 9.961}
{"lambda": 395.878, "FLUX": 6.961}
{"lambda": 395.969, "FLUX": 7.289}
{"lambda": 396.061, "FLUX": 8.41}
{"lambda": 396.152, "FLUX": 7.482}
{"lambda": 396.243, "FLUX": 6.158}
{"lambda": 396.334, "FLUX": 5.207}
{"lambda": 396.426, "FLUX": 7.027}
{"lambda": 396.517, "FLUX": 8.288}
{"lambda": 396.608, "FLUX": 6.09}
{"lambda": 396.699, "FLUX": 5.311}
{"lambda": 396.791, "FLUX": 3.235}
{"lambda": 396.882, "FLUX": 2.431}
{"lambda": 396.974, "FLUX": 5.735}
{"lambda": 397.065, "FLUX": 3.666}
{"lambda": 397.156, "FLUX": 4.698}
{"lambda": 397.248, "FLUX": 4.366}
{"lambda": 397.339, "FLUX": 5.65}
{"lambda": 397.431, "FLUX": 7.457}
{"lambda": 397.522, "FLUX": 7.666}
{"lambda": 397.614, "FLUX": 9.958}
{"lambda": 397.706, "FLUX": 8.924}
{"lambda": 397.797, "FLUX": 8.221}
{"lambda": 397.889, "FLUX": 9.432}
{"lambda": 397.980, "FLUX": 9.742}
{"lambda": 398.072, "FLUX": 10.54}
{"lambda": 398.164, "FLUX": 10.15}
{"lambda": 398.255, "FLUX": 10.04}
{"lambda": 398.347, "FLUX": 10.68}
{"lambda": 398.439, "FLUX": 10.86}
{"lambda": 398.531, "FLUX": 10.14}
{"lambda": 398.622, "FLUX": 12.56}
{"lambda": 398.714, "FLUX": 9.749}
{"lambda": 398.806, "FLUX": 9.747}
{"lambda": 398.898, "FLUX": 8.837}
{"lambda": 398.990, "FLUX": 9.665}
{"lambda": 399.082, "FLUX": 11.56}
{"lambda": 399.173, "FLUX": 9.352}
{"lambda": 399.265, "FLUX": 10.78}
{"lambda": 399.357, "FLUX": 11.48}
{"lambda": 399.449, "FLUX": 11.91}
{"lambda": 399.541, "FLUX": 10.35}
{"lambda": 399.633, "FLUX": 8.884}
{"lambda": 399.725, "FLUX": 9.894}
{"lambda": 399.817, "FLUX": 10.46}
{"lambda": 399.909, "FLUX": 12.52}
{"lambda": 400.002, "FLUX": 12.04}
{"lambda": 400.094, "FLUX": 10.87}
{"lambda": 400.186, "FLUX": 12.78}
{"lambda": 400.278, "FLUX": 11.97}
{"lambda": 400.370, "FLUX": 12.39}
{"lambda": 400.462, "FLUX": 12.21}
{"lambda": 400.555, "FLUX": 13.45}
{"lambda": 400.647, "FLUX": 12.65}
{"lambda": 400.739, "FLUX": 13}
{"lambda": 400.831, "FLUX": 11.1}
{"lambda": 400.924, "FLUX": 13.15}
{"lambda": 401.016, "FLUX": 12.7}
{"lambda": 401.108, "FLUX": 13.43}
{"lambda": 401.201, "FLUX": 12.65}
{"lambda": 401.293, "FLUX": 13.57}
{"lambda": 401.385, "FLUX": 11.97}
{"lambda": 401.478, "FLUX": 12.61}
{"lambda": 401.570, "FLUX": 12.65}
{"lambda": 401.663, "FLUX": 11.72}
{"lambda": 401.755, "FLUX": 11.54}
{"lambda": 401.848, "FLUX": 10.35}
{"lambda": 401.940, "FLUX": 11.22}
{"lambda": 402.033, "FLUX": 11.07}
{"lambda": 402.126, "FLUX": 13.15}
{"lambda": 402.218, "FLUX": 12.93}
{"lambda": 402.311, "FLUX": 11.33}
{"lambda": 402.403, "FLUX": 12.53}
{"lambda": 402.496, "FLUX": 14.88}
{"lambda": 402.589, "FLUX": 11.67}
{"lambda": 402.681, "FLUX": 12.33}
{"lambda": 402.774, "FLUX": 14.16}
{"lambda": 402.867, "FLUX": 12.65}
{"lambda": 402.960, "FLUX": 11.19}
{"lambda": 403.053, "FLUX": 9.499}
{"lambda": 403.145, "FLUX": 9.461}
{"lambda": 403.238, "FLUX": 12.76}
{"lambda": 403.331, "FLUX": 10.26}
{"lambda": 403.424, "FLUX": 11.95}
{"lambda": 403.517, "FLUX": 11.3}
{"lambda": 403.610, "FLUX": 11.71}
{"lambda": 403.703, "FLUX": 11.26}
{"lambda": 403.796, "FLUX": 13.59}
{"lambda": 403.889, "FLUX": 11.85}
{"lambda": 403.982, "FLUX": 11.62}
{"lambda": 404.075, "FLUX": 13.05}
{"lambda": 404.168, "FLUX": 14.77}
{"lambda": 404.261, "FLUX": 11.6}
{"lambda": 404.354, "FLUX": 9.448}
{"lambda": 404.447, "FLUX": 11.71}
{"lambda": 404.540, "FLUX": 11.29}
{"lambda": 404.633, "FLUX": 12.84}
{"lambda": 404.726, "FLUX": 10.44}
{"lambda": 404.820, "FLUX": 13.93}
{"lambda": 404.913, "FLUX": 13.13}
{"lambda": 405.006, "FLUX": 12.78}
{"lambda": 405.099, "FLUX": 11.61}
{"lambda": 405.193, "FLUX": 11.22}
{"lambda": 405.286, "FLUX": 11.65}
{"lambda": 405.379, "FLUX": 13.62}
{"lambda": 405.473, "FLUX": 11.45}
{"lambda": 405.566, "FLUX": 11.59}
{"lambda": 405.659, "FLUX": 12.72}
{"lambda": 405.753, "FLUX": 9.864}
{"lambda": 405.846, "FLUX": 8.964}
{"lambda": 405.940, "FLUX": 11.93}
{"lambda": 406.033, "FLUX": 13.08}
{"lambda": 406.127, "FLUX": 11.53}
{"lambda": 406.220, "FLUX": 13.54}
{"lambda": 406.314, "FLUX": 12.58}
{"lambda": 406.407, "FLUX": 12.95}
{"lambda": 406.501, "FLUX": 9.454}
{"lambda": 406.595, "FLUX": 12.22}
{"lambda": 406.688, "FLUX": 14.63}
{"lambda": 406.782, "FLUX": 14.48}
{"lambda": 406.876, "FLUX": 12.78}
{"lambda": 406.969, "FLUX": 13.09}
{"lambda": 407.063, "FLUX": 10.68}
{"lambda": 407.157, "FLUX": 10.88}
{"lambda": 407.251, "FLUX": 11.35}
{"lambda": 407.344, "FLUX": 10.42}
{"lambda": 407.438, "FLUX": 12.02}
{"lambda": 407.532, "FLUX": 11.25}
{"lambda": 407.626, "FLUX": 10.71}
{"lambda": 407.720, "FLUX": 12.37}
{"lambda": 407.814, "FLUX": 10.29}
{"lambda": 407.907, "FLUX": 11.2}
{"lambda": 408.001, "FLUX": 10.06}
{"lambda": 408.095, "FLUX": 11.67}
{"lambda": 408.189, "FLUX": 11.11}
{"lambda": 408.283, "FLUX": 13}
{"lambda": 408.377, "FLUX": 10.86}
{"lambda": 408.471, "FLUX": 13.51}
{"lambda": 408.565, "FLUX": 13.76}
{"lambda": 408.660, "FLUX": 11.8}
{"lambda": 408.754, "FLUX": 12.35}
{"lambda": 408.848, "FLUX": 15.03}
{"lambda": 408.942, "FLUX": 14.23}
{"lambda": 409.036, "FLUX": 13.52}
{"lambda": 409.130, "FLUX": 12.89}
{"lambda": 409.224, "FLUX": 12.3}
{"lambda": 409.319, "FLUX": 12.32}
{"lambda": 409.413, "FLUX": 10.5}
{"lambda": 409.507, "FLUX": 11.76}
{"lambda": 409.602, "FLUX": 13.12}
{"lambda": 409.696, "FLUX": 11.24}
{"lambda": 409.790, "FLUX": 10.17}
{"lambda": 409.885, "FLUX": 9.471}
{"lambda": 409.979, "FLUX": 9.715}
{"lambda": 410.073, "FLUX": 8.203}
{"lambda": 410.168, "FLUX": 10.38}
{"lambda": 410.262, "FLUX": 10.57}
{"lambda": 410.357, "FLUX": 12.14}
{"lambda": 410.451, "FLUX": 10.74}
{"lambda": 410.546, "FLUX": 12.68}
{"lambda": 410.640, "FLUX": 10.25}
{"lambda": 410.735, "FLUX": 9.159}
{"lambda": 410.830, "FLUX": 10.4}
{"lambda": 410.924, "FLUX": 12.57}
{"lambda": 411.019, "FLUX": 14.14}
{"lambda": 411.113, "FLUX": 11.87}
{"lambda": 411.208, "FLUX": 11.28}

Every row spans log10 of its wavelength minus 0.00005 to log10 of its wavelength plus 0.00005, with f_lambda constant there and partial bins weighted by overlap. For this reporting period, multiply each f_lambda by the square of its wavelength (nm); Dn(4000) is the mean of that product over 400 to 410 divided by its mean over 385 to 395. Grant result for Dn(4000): 1.9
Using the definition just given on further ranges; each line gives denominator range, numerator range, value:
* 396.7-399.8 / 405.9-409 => 1.46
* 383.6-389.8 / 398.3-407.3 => 1.95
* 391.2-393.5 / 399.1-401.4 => 1.88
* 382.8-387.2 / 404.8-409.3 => 2.17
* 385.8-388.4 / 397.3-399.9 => 1.59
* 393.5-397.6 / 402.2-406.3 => 1.82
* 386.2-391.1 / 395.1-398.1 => 1.09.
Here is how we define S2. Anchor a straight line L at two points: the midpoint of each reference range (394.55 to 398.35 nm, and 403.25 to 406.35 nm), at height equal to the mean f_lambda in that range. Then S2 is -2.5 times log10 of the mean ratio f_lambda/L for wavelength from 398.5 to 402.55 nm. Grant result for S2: -0.19 mag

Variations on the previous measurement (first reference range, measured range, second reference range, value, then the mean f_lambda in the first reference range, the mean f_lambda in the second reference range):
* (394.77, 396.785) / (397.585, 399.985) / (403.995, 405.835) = -0.10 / 8.08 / 12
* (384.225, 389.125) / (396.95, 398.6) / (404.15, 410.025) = 0.15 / 6.58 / 11.9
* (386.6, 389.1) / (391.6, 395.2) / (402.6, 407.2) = 0.28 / 6.38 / 12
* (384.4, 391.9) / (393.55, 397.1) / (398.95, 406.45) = 0.33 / 7.26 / 11.9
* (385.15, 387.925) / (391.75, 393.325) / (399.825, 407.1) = 0.37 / 6.74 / 12.1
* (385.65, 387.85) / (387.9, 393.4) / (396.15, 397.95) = -0.07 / 6.78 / 6.36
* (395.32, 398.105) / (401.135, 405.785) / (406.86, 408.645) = -0.21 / 7.18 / 11.6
